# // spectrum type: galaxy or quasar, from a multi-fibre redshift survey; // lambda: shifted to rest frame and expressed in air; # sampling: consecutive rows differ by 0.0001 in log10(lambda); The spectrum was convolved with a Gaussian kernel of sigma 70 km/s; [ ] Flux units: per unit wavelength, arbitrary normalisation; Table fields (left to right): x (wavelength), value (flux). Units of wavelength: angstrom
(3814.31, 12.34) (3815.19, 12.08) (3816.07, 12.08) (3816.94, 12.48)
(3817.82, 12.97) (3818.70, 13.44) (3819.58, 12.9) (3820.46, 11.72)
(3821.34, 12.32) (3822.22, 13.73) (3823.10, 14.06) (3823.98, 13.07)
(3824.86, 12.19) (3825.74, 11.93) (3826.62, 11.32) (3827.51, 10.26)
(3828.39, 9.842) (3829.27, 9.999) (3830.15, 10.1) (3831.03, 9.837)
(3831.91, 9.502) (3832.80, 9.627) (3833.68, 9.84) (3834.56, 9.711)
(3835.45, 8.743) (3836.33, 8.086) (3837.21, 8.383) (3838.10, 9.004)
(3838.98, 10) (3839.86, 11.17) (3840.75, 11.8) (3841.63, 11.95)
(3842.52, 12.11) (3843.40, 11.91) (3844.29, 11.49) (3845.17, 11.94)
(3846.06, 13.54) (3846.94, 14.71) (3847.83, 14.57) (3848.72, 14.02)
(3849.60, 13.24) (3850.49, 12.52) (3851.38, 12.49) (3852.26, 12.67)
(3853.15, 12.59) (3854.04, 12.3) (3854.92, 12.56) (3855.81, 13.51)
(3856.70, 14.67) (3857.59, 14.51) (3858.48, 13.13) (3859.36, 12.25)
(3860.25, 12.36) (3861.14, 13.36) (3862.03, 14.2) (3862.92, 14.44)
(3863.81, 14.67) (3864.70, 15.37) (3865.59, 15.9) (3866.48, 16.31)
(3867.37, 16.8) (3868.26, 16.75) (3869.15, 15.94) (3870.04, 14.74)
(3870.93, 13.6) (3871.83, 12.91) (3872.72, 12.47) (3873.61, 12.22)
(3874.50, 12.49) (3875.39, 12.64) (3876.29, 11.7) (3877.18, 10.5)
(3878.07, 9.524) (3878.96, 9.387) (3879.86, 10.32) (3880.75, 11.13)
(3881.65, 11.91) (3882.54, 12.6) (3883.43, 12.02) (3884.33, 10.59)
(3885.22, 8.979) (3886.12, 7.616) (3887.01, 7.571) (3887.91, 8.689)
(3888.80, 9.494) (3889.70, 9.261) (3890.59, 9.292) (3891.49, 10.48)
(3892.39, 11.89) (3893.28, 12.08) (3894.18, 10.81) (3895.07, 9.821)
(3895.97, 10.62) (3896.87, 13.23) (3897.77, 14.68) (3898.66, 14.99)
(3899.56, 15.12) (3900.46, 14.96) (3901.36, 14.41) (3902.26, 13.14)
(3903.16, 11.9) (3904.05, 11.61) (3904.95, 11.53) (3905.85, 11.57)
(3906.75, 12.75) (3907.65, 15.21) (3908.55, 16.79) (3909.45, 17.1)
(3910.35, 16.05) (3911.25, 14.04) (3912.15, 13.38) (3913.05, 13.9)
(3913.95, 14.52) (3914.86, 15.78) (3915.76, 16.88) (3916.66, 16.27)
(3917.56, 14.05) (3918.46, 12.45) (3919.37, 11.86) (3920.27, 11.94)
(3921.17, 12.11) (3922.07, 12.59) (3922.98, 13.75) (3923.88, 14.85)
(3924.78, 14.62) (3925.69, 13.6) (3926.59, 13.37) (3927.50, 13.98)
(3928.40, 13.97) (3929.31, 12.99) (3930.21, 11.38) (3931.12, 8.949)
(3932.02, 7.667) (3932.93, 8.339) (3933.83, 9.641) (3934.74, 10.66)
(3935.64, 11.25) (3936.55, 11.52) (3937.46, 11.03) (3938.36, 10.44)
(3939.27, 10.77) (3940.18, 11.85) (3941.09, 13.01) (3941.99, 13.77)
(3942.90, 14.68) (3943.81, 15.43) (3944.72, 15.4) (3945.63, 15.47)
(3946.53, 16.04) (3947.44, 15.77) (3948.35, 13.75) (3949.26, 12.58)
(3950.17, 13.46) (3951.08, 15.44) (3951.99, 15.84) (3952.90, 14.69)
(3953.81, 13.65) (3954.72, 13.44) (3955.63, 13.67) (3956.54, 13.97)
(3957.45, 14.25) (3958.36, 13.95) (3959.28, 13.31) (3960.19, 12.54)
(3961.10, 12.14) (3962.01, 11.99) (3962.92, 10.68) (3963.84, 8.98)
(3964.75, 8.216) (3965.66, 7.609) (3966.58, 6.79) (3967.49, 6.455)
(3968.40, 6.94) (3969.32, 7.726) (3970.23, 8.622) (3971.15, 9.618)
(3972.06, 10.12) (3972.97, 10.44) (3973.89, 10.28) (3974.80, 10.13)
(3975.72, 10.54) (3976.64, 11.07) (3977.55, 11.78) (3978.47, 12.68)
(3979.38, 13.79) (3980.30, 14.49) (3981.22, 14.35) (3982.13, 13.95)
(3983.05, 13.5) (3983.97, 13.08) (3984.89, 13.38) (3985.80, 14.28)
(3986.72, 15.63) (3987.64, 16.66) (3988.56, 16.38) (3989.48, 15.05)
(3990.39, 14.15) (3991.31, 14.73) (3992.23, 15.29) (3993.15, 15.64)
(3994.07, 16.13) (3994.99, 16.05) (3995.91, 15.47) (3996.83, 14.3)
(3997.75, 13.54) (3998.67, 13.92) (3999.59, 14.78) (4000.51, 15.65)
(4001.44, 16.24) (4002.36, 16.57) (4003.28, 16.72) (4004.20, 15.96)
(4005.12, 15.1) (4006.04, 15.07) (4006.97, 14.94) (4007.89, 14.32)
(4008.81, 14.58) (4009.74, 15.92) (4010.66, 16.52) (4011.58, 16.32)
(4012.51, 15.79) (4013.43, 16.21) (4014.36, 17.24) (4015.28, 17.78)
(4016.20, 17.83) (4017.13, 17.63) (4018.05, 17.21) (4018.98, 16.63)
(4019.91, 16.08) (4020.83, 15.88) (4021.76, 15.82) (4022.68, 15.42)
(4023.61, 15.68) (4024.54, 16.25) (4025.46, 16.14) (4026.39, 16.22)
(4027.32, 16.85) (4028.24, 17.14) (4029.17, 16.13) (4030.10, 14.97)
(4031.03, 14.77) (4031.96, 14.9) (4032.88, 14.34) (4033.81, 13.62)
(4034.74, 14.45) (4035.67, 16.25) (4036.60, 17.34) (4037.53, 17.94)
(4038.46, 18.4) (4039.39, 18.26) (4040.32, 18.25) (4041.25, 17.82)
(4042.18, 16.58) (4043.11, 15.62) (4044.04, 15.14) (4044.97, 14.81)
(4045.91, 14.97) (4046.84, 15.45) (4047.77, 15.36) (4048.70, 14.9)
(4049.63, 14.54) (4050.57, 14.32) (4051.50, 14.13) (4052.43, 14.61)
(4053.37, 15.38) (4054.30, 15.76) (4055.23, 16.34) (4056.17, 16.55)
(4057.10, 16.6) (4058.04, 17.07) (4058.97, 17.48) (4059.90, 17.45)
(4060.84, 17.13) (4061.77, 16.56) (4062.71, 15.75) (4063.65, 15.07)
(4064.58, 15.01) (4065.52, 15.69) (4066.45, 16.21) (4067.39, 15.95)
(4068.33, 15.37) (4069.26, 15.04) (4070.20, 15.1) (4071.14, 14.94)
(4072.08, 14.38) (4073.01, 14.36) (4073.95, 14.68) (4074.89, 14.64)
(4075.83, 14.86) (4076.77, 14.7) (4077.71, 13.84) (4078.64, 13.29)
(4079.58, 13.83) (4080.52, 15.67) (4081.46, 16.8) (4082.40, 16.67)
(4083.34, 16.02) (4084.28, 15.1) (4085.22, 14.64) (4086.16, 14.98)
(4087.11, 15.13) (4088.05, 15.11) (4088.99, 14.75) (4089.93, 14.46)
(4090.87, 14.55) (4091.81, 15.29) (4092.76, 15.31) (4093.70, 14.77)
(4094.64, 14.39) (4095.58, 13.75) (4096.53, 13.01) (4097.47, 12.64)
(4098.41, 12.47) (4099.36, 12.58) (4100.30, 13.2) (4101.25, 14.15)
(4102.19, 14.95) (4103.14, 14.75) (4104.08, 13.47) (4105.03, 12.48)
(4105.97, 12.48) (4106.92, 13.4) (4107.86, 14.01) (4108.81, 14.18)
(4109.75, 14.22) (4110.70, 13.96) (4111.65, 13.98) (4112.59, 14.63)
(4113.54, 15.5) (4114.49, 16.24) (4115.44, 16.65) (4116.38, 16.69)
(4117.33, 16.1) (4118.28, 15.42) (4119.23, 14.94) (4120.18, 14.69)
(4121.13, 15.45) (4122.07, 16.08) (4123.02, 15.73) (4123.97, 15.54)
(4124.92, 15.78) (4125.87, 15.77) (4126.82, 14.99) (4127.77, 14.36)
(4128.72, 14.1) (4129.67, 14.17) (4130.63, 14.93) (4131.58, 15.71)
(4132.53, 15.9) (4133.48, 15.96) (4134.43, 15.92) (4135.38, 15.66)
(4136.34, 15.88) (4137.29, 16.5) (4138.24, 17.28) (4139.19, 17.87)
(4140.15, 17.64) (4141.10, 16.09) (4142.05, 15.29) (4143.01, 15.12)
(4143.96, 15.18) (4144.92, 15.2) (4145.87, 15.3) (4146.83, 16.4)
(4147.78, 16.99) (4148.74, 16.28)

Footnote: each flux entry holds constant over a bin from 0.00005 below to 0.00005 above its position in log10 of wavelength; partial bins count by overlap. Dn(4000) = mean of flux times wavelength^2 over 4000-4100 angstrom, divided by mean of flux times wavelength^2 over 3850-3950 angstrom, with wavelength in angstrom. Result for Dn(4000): 1.3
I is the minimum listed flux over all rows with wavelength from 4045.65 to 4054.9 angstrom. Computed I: 14.13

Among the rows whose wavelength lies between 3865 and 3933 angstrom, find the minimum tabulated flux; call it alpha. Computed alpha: 7.571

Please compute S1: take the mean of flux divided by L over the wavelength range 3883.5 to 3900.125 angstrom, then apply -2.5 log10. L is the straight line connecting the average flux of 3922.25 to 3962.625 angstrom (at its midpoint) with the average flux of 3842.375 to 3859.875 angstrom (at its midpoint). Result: 0.19 mag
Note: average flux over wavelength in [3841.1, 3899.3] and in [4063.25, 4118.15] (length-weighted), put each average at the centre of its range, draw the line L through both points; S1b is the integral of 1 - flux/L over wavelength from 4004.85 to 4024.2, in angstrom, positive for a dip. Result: -3.1 angstrom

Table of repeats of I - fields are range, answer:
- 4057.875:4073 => 14.38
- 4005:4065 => 13.62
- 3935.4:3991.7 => 6.455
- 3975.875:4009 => 11.07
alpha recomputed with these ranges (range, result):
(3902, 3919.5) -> 11.53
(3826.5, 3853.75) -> 8.086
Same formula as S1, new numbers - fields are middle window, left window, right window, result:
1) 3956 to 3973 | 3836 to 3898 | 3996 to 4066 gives 0.37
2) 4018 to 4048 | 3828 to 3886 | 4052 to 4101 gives -0.11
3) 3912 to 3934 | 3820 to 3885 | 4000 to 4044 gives 0.08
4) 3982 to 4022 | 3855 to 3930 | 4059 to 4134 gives -0.11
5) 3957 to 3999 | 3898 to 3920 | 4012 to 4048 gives 0.23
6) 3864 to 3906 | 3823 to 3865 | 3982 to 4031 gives 0.06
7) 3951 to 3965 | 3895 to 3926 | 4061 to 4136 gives 0.09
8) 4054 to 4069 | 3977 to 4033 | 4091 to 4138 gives -0.08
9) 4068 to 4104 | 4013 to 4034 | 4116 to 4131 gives 0.07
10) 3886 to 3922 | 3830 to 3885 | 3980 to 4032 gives 0.05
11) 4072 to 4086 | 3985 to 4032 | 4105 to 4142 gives 0.04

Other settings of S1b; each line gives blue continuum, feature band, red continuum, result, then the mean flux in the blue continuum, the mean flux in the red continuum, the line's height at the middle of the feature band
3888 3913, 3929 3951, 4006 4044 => 2.4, 12.8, 16.2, 13.9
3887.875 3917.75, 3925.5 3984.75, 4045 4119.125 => 7.2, 13.2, 14.9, 13.7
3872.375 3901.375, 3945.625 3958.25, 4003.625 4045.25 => -0.8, 11.3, 16.1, 13.6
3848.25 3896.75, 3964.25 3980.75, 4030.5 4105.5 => 4.7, 12.3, 15.2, 13.8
